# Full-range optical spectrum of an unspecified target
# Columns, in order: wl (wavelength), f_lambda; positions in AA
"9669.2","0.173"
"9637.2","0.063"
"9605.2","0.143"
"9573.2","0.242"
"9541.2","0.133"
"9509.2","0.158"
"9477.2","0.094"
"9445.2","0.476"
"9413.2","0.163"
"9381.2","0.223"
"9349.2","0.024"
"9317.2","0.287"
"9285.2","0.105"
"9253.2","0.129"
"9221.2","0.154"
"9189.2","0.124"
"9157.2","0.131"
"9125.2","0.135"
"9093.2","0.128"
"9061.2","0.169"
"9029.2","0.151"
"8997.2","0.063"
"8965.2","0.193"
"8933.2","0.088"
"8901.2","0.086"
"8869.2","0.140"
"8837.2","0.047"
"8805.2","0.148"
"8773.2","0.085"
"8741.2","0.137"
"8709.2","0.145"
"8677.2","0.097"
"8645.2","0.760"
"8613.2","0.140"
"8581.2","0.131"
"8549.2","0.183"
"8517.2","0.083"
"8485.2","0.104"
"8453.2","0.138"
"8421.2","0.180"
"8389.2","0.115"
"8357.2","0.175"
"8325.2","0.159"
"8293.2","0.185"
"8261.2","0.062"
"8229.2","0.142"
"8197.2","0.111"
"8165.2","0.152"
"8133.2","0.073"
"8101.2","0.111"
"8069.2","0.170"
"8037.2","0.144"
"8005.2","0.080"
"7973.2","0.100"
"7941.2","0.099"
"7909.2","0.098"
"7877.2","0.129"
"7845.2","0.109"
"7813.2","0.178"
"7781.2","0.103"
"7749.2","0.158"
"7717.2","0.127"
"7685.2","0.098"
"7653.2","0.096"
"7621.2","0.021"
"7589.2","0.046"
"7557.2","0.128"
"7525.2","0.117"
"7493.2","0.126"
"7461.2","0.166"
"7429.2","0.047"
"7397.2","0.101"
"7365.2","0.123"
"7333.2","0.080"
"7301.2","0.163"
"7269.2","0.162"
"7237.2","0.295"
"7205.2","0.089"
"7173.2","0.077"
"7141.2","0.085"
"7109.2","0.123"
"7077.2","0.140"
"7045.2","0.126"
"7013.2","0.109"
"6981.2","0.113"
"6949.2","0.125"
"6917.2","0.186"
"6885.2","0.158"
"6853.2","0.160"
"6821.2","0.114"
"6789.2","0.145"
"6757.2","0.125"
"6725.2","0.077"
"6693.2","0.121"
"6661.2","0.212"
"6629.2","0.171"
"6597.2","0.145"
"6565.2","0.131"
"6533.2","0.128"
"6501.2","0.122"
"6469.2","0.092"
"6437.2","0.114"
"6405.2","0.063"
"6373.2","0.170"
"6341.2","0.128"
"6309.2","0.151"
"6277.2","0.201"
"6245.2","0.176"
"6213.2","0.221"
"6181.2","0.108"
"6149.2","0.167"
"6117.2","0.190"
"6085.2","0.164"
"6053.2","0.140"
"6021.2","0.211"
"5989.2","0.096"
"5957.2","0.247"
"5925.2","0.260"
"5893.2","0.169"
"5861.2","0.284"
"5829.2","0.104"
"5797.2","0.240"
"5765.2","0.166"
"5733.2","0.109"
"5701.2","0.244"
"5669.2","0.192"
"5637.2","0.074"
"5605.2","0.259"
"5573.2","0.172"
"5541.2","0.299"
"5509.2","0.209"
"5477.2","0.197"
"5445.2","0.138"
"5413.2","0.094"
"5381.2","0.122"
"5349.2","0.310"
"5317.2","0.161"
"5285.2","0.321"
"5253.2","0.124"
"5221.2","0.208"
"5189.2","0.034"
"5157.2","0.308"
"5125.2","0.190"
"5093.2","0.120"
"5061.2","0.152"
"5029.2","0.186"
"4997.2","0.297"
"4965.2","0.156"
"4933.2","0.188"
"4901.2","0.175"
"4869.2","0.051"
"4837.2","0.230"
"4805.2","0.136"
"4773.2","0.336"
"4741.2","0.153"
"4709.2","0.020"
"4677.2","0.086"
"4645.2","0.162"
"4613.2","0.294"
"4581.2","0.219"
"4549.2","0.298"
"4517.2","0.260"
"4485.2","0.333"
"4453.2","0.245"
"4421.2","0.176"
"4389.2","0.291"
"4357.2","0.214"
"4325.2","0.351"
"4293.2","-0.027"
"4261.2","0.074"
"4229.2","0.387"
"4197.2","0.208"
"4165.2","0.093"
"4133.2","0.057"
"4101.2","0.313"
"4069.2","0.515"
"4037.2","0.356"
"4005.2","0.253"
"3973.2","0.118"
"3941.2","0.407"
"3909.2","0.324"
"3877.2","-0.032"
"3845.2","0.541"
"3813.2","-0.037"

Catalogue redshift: 1.32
